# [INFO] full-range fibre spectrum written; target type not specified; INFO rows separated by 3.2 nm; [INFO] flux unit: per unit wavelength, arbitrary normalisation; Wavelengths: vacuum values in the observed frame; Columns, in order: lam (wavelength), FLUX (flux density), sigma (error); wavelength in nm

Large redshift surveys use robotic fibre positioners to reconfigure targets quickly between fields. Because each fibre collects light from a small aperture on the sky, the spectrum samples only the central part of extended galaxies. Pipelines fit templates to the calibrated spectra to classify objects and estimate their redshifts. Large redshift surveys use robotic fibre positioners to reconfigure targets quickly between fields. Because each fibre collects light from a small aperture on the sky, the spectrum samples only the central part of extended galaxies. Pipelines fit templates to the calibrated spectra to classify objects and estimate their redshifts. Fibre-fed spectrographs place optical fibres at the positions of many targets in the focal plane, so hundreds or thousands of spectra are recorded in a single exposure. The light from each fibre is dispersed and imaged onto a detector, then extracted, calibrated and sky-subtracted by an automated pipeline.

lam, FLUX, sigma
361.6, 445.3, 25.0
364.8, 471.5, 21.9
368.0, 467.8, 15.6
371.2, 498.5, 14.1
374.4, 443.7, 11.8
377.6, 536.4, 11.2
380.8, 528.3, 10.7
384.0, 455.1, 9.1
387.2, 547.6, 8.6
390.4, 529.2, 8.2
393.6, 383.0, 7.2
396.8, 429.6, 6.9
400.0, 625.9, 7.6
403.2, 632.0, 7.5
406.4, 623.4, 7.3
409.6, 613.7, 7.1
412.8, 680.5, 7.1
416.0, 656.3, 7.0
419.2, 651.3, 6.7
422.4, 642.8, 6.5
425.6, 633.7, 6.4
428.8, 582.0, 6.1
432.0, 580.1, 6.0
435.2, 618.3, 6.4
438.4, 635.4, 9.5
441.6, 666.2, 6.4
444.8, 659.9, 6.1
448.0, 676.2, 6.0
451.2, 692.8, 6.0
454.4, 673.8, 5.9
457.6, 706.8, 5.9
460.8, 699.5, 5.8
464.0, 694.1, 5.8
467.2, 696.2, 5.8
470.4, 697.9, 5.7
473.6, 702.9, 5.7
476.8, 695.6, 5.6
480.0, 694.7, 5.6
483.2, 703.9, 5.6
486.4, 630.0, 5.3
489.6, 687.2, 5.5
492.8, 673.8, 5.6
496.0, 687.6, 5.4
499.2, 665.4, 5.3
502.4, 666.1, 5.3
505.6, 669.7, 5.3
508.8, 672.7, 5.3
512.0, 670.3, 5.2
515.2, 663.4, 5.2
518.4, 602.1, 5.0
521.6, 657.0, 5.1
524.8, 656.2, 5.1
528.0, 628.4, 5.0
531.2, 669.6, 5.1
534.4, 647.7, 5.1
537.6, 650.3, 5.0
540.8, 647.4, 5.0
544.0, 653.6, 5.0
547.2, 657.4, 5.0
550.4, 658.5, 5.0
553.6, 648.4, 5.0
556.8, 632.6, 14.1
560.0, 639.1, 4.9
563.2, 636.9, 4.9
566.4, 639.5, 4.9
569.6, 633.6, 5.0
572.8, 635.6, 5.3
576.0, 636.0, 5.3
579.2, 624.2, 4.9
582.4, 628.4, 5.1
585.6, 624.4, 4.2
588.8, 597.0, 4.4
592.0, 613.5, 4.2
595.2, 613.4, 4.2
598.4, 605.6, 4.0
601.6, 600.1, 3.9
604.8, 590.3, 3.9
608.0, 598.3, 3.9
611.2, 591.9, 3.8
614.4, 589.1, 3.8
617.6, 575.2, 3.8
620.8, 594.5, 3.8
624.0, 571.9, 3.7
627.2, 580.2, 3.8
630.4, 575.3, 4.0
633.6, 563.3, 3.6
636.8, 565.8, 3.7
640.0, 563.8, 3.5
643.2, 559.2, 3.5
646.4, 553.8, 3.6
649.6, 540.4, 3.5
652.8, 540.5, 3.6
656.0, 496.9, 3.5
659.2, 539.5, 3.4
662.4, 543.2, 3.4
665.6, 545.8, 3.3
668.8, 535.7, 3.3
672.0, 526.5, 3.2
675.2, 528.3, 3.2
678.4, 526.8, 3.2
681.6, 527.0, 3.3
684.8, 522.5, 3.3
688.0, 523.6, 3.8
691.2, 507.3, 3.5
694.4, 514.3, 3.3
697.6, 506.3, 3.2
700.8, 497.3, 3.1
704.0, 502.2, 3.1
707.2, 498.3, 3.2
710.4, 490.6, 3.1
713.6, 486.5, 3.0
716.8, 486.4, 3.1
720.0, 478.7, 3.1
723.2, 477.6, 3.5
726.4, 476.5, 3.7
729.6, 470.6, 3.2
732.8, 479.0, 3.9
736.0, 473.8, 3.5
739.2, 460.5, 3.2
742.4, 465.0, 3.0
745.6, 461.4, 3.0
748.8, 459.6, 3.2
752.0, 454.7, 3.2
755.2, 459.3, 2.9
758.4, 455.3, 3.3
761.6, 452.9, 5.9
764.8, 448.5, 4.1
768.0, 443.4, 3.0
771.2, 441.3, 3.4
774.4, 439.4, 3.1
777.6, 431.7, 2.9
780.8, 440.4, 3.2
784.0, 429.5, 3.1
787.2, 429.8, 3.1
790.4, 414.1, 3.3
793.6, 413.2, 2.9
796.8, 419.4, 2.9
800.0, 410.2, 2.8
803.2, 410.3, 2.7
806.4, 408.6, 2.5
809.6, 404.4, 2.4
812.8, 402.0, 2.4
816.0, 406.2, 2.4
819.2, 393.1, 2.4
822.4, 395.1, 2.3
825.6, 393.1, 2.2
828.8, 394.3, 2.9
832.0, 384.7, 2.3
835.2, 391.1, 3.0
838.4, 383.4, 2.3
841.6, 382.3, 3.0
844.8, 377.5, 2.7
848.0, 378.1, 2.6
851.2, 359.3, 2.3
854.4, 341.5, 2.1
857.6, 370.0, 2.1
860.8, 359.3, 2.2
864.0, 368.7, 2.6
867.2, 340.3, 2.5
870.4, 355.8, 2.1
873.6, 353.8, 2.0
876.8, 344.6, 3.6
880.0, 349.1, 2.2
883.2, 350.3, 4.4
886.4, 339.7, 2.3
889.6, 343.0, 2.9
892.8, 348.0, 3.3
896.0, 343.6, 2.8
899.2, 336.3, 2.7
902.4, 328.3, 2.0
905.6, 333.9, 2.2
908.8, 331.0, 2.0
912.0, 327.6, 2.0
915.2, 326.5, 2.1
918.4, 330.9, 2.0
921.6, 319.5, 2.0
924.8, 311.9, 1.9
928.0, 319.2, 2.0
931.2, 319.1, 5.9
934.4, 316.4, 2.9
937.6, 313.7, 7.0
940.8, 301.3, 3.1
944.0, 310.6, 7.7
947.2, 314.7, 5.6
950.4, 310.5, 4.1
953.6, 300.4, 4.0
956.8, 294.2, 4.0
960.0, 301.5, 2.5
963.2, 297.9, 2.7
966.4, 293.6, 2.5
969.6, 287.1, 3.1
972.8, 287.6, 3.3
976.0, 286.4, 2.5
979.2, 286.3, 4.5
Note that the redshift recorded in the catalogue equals 0.000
